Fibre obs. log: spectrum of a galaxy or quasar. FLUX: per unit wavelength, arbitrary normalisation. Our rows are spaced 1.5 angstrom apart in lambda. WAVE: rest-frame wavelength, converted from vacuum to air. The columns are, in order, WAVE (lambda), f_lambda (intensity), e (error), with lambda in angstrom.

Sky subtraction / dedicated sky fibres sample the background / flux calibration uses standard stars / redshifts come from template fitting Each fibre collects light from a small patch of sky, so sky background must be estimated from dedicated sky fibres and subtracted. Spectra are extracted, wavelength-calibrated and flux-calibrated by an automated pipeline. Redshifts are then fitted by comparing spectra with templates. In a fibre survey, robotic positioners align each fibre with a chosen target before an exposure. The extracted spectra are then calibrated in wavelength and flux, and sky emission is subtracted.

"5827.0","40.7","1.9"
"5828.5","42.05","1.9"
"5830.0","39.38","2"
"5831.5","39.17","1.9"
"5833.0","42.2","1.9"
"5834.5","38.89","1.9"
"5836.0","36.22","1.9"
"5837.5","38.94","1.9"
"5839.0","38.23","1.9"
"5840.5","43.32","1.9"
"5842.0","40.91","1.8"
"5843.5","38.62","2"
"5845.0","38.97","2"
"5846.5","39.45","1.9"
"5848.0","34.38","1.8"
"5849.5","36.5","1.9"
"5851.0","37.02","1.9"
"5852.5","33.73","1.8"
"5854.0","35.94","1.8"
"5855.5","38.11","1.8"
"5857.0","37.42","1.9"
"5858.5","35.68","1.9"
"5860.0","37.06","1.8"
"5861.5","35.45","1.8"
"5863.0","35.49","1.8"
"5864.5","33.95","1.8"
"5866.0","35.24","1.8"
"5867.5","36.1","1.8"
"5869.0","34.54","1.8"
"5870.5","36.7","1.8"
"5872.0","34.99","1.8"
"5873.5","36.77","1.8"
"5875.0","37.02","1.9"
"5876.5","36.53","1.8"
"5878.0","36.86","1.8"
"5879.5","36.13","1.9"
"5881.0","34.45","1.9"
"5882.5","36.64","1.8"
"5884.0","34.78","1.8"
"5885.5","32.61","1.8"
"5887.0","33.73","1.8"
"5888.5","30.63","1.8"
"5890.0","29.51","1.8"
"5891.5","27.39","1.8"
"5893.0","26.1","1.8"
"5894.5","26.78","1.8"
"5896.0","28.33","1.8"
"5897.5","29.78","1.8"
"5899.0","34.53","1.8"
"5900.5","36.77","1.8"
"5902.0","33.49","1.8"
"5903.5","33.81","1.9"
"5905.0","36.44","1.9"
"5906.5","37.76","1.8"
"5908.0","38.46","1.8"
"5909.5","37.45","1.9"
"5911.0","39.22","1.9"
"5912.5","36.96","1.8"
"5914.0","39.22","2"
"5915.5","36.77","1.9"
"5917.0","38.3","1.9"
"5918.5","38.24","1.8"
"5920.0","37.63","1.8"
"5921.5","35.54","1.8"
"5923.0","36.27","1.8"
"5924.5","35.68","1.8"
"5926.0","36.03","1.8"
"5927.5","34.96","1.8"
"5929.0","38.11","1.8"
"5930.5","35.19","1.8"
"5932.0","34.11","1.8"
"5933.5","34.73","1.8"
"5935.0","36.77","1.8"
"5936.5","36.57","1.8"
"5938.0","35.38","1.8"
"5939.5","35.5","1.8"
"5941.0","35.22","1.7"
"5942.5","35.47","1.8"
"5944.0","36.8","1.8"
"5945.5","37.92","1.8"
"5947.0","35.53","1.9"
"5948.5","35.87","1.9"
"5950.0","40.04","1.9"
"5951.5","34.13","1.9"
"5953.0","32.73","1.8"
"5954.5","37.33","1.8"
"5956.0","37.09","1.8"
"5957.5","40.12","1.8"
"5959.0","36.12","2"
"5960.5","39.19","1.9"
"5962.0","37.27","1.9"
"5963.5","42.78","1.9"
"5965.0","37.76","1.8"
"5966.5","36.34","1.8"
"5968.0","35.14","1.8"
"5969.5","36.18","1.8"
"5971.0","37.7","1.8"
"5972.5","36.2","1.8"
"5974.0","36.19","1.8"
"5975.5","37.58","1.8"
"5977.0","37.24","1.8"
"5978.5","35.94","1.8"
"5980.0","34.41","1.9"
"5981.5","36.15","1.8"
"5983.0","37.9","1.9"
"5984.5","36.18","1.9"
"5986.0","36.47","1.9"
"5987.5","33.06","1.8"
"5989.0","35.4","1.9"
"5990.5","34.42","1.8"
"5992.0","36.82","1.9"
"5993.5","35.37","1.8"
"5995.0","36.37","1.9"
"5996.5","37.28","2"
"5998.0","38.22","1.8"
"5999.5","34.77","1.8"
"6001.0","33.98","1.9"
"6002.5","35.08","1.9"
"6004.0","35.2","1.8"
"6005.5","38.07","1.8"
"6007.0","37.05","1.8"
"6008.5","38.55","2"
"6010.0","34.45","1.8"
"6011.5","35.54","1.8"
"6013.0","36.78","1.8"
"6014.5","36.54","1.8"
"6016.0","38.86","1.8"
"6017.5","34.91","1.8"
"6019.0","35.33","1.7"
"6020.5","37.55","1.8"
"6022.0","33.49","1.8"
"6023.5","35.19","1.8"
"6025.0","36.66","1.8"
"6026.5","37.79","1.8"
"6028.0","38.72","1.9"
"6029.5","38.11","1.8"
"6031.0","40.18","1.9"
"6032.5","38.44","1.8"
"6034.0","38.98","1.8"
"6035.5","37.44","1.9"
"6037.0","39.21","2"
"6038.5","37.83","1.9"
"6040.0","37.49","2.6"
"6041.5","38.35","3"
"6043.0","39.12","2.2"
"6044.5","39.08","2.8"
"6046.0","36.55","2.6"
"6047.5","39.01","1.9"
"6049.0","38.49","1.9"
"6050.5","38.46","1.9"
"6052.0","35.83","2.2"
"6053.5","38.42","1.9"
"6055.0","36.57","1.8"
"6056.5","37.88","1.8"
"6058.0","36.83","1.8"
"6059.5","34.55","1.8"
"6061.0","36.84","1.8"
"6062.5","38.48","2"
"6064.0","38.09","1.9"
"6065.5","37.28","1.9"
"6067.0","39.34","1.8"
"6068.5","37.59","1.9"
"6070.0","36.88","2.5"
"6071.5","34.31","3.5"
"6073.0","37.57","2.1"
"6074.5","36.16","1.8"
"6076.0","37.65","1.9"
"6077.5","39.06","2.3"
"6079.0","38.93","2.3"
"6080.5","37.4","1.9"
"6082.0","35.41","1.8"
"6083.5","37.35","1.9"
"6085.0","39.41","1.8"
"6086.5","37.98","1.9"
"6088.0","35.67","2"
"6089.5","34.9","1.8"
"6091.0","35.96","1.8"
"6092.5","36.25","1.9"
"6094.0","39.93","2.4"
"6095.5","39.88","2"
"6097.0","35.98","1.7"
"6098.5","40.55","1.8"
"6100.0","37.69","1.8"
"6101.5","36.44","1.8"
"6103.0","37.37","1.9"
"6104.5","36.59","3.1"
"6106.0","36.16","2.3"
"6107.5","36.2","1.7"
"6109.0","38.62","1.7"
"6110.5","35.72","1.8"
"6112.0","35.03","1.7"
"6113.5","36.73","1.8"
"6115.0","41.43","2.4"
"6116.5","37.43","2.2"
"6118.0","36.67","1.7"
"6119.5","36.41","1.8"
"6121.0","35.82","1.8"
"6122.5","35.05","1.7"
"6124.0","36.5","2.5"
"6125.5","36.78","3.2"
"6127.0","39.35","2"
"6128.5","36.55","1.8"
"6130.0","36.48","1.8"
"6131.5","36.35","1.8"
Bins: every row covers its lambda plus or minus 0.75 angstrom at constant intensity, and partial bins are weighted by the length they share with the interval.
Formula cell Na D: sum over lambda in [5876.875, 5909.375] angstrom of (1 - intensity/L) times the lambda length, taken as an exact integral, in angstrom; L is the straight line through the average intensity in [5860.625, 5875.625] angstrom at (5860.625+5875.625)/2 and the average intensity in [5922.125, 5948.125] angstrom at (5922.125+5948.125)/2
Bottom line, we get 2.3 angstrom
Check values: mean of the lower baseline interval 35.6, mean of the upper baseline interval 35.9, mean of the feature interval 33.2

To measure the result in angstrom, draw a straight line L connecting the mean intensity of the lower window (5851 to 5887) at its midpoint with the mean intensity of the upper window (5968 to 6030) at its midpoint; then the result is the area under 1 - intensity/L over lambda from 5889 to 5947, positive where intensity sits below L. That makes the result 1.4 angstrom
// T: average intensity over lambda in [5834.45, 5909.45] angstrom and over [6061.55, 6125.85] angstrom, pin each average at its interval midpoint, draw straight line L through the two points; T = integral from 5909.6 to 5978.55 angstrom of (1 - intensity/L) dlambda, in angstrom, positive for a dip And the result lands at -1.6 angstrom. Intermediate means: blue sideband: 35.3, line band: 36.8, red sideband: 37.2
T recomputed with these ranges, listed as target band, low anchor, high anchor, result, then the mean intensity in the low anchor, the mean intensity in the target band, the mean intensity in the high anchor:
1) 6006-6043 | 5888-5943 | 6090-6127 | -1.14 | 34.9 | 37.3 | 37.2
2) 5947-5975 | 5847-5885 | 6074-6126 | -0.51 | 35.9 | 37.1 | 37.2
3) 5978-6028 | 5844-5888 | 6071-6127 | 0.75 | 35.9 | 36.1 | 37.2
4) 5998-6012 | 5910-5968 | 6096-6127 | 0.34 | 36.8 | 36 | 37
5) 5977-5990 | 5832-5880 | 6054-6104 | 0.52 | 37.1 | 35.8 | 37.3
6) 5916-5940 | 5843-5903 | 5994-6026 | -0.66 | 34.6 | 36.2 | 36.2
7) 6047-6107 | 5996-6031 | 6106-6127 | -1.04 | 36.5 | 37.4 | 36.9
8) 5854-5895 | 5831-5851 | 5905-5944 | 3.85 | 38.8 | 34.4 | 36.6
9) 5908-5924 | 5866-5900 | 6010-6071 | -1.60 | 33.3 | 37.6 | 37.4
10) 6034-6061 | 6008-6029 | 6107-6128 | -0.82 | 36.4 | 37.7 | 37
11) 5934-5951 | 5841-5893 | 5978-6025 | -0.30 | 35.5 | 36.4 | 36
